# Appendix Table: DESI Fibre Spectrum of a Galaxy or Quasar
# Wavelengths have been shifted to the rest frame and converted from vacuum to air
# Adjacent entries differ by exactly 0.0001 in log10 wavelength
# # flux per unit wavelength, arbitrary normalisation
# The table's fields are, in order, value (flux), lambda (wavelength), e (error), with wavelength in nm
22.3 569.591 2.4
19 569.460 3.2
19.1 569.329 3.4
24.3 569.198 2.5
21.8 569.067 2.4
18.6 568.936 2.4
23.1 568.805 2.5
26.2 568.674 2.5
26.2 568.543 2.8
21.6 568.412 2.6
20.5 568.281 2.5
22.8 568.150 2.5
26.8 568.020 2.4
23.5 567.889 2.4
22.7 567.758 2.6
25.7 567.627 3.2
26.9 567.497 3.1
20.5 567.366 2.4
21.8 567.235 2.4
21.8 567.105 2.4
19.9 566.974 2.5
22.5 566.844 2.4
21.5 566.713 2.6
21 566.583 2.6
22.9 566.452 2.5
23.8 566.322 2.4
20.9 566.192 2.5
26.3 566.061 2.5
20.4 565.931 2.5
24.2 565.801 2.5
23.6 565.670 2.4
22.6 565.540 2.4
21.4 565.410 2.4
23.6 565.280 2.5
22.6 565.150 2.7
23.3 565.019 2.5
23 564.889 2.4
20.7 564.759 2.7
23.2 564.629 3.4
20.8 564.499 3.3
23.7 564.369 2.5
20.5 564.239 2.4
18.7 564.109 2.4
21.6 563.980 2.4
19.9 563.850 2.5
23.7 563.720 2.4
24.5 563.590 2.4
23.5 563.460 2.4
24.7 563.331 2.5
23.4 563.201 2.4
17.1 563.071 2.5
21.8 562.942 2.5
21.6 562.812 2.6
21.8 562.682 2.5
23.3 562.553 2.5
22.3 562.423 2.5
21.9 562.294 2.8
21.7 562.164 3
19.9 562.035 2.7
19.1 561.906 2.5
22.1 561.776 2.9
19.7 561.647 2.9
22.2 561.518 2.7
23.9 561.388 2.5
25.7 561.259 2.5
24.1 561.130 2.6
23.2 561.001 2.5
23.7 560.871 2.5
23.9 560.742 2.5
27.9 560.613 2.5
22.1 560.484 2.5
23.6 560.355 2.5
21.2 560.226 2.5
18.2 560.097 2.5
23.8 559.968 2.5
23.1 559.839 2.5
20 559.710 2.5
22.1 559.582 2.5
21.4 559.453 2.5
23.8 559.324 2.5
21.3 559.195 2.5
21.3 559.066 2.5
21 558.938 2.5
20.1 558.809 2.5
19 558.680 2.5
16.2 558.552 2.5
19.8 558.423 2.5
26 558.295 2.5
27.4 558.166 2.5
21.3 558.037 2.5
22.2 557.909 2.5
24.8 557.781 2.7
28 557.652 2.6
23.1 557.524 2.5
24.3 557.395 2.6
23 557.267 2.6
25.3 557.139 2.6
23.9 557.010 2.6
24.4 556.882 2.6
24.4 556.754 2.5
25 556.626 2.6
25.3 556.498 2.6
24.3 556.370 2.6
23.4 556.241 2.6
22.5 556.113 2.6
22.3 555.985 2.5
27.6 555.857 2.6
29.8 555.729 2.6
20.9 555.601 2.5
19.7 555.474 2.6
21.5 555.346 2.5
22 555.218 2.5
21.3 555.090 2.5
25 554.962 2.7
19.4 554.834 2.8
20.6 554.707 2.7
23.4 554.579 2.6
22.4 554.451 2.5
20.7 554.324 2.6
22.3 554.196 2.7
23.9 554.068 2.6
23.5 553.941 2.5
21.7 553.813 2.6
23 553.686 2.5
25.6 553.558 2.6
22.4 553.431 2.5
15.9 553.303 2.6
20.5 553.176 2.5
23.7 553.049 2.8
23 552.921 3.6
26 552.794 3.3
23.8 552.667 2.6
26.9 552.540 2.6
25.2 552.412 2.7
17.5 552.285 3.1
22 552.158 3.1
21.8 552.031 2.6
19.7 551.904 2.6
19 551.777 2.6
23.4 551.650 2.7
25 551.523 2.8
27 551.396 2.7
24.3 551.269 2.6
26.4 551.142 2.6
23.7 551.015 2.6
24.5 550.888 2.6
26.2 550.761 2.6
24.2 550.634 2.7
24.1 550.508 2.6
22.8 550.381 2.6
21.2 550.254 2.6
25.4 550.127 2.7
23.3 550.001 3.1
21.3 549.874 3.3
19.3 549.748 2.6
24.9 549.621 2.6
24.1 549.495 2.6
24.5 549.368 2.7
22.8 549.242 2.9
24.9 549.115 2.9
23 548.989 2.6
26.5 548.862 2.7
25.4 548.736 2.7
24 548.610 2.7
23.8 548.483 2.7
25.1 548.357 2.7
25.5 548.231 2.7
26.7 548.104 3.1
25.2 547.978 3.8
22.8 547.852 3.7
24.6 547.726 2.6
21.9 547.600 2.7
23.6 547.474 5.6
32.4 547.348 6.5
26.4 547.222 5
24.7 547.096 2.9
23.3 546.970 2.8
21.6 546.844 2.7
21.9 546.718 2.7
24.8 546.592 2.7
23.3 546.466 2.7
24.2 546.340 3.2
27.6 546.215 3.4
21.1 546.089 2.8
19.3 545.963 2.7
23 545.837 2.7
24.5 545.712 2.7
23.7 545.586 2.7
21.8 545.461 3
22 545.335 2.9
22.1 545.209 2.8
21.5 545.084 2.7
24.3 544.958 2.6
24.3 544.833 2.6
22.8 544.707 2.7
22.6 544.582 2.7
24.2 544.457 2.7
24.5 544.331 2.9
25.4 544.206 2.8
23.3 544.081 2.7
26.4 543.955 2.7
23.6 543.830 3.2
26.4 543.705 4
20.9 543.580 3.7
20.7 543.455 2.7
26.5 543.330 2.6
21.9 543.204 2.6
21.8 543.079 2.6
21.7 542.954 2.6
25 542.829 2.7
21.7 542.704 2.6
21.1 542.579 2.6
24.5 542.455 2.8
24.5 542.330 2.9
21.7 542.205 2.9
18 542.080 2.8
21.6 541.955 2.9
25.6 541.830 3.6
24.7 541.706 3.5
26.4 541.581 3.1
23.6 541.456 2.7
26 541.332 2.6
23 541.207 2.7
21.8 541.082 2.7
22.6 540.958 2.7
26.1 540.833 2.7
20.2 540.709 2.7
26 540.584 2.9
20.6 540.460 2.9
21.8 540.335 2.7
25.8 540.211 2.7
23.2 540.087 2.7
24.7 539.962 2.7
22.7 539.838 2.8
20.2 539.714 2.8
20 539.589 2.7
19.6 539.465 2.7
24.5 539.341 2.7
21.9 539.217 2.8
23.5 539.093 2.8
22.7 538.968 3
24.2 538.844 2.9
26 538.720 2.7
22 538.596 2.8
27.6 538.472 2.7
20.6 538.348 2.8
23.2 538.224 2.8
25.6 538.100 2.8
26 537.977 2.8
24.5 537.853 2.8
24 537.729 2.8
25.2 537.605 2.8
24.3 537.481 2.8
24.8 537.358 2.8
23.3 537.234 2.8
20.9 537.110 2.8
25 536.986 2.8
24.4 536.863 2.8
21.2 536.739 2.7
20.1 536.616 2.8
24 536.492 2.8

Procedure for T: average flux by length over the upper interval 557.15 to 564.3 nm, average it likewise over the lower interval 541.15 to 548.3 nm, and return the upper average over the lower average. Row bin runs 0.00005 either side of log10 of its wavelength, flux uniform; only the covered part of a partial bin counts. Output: 0.9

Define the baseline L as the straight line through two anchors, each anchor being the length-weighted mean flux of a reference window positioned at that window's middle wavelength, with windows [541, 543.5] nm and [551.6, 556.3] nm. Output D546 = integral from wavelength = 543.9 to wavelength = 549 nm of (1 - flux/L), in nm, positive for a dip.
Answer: -0.25 nm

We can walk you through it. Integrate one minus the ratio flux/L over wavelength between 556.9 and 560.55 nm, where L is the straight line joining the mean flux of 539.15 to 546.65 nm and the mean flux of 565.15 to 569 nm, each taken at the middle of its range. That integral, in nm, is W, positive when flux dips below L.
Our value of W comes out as 0.09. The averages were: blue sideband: 23.2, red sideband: 22.9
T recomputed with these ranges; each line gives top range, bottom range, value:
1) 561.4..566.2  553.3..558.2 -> 0.95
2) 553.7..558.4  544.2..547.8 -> 0.99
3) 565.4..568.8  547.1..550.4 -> 0.95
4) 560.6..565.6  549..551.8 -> 0.94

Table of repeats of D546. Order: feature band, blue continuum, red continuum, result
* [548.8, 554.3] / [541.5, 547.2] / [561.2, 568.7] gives -0.060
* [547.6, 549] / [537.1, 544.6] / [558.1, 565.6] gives -0.107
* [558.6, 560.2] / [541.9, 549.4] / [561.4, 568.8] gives 0.110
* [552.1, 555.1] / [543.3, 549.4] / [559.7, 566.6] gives 0.101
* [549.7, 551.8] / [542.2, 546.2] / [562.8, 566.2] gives -0.076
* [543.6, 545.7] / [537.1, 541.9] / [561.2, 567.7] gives -0.029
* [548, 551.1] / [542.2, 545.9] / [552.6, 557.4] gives -0.118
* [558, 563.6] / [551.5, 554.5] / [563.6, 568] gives 0.074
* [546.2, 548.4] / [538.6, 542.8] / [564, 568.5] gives -0.171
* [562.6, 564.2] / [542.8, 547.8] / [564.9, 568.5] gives 0.075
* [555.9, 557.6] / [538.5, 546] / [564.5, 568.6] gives -0.079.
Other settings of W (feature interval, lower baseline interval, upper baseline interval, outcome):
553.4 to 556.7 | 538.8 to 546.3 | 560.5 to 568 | -0.043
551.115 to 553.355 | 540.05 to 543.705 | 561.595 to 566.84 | -0.018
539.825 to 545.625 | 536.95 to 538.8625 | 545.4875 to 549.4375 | 0.217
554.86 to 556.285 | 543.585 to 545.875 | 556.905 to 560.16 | -0.030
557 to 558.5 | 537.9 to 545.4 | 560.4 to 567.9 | -0.087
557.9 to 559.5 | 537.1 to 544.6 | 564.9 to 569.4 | 0.098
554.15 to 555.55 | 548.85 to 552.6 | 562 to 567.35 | 0.086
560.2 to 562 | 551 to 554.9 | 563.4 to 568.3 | -0.031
